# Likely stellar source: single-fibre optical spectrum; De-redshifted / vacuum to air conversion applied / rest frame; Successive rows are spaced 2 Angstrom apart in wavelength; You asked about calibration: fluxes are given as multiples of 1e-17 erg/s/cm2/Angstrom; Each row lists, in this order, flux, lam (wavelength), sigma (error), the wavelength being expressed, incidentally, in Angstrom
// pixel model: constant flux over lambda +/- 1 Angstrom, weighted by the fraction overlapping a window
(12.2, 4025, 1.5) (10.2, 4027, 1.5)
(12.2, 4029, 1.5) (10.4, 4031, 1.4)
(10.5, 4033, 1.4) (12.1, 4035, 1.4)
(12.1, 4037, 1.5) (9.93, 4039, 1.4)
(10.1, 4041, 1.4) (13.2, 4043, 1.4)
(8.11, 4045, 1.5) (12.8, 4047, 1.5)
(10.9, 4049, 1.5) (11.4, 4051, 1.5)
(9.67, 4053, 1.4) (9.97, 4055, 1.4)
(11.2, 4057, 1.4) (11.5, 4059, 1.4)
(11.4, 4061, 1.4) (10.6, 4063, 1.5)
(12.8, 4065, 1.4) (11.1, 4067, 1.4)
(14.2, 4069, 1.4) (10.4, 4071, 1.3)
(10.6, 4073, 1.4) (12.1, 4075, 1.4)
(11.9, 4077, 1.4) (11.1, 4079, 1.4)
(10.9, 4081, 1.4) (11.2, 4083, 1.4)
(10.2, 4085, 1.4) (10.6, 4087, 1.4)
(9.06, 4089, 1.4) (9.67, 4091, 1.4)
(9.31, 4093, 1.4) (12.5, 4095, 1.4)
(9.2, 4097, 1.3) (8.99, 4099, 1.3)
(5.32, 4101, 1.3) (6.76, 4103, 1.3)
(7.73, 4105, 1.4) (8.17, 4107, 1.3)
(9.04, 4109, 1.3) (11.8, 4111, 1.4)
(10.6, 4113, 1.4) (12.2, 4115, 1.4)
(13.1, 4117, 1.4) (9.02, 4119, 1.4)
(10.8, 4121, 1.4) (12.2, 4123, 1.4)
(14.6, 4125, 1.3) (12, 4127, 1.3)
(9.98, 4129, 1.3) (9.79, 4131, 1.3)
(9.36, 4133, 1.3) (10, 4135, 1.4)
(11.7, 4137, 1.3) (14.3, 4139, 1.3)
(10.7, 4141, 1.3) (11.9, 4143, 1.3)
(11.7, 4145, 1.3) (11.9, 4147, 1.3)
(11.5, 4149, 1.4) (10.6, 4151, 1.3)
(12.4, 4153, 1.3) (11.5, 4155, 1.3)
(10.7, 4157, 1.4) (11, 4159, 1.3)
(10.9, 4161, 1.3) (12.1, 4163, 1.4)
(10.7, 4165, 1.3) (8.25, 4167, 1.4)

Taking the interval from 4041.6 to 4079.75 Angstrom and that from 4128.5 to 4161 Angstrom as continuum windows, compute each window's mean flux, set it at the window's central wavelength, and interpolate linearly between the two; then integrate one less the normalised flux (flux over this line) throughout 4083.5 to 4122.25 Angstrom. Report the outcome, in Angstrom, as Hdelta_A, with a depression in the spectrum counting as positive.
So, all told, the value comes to 5.3 Angstrom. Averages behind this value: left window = 11.3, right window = 11.2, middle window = 9.72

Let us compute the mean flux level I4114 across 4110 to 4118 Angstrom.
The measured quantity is 11.9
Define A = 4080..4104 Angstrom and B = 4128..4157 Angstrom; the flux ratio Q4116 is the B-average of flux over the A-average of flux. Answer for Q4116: 1.18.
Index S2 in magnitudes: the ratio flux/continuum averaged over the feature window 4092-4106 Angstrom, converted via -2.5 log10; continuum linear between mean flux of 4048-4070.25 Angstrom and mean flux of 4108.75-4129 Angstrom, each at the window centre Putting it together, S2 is 0.32 mag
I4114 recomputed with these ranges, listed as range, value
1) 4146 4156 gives 11.6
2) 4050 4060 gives 10.7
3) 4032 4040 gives 11.2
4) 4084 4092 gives 9.88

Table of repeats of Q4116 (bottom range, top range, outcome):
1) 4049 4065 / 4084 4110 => 0.82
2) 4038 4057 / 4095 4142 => 0.97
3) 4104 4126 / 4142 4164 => 1.06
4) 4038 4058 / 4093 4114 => 0.84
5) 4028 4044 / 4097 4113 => 0.75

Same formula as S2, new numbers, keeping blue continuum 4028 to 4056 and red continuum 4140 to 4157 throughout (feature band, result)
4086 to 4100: 0.13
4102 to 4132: 0.08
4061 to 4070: -0.10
